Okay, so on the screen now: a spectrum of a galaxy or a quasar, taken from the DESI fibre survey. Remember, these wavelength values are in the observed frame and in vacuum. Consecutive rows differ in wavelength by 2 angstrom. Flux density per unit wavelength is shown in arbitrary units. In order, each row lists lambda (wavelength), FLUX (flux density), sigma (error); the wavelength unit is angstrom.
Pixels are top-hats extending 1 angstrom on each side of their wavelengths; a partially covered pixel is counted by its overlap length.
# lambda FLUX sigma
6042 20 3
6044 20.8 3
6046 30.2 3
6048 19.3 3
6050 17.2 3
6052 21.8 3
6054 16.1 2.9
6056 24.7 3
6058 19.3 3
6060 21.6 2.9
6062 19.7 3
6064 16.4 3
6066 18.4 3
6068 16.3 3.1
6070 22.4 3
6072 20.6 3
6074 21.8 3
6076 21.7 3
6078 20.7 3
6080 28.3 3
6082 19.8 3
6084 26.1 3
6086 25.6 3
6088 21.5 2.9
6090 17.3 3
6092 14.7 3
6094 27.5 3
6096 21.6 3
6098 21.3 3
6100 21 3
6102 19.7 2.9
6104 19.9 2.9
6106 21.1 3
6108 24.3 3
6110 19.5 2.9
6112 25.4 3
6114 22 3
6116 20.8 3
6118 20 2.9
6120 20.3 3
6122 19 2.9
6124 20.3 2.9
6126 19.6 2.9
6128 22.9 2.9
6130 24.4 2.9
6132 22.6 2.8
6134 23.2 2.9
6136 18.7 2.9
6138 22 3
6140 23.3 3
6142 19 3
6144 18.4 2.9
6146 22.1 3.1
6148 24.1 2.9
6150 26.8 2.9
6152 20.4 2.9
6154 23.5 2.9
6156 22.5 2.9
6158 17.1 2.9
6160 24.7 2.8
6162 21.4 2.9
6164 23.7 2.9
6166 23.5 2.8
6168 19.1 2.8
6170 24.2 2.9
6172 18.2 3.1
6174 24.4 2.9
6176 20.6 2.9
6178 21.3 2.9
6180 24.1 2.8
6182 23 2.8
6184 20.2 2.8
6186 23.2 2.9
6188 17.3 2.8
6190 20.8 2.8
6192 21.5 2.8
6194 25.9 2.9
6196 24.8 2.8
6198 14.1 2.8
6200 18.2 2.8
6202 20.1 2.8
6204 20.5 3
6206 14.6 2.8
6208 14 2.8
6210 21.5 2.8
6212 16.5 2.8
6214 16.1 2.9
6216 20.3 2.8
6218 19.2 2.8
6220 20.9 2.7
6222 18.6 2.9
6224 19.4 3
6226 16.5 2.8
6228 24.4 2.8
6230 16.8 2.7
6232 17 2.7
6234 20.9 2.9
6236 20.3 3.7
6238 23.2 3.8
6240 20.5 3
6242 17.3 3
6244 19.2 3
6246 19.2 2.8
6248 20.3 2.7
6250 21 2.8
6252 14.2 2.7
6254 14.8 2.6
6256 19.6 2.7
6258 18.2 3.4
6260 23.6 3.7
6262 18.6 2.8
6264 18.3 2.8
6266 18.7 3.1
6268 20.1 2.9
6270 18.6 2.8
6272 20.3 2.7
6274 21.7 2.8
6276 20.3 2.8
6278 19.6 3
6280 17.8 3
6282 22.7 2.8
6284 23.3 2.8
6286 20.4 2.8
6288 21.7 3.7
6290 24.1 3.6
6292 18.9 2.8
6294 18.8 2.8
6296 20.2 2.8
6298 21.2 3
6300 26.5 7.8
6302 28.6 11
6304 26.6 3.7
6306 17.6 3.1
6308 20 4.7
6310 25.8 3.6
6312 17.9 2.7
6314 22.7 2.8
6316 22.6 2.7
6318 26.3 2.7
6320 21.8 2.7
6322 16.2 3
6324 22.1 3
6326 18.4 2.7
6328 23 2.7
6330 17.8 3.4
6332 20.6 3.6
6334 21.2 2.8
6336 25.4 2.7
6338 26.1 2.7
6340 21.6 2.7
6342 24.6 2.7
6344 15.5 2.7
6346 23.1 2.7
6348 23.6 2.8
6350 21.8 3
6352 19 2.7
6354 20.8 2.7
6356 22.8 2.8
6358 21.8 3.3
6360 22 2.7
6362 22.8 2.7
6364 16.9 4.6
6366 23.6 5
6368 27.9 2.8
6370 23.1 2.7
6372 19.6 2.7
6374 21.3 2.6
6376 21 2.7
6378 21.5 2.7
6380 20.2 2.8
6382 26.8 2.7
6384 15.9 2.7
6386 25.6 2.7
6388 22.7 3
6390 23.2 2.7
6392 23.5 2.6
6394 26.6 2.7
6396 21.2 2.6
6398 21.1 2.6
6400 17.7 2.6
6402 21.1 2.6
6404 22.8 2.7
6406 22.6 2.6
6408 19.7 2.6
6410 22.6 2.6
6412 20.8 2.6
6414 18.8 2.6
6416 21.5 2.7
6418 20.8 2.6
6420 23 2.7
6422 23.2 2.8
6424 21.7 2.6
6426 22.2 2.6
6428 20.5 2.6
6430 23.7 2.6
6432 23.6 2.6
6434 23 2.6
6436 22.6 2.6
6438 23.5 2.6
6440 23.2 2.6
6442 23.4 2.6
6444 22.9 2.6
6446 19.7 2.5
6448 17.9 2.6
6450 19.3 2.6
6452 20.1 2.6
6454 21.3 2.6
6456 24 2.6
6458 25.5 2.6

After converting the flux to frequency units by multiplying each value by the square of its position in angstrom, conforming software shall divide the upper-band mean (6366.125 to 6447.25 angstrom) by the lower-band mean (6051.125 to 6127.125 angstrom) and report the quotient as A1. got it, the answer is 1.17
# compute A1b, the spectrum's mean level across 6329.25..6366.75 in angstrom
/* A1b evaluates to 21.6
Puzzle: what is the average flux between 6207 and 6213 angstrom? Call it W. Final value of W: 17.3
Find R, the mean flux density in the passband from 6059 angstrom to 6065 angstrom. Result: 19.2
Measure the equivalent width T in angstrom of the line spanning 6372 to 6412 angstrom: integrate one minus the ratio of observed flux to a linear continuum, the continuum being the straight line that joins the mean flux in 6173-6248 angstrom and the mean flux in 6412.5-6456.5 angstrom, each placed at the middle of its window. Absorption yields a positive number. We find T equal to -0.8 angstrom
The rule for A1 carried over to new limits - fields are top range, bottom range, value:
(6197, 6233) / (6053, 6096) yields 0.91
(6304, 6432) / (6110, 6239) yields 1.11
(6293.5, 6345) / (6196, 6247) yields 1.20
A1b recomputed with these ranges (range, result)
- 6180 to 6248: 19.7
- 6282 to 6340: 22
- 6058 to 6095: 21.1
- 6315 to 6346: 21.6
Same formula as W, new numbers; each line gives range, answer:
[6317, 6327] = 21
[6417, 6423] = 22.3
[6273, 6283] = 20.4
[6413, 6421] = 21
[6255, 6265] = 19.7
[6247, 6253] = 18.5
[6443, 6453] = 20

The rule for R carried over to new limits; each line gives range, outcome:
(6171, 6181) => 21.7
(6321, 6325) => 19.1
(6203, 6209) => 16.4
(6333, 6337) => 23.3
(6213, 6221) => 19.1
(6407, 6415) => 20.5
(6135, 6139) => 20.4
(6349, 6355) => 20.5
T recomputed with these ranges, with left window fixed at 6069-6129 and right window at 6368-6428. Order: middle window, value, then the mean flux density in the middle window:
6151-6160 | 0.1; 21.3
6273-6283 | 0.6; 20.4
